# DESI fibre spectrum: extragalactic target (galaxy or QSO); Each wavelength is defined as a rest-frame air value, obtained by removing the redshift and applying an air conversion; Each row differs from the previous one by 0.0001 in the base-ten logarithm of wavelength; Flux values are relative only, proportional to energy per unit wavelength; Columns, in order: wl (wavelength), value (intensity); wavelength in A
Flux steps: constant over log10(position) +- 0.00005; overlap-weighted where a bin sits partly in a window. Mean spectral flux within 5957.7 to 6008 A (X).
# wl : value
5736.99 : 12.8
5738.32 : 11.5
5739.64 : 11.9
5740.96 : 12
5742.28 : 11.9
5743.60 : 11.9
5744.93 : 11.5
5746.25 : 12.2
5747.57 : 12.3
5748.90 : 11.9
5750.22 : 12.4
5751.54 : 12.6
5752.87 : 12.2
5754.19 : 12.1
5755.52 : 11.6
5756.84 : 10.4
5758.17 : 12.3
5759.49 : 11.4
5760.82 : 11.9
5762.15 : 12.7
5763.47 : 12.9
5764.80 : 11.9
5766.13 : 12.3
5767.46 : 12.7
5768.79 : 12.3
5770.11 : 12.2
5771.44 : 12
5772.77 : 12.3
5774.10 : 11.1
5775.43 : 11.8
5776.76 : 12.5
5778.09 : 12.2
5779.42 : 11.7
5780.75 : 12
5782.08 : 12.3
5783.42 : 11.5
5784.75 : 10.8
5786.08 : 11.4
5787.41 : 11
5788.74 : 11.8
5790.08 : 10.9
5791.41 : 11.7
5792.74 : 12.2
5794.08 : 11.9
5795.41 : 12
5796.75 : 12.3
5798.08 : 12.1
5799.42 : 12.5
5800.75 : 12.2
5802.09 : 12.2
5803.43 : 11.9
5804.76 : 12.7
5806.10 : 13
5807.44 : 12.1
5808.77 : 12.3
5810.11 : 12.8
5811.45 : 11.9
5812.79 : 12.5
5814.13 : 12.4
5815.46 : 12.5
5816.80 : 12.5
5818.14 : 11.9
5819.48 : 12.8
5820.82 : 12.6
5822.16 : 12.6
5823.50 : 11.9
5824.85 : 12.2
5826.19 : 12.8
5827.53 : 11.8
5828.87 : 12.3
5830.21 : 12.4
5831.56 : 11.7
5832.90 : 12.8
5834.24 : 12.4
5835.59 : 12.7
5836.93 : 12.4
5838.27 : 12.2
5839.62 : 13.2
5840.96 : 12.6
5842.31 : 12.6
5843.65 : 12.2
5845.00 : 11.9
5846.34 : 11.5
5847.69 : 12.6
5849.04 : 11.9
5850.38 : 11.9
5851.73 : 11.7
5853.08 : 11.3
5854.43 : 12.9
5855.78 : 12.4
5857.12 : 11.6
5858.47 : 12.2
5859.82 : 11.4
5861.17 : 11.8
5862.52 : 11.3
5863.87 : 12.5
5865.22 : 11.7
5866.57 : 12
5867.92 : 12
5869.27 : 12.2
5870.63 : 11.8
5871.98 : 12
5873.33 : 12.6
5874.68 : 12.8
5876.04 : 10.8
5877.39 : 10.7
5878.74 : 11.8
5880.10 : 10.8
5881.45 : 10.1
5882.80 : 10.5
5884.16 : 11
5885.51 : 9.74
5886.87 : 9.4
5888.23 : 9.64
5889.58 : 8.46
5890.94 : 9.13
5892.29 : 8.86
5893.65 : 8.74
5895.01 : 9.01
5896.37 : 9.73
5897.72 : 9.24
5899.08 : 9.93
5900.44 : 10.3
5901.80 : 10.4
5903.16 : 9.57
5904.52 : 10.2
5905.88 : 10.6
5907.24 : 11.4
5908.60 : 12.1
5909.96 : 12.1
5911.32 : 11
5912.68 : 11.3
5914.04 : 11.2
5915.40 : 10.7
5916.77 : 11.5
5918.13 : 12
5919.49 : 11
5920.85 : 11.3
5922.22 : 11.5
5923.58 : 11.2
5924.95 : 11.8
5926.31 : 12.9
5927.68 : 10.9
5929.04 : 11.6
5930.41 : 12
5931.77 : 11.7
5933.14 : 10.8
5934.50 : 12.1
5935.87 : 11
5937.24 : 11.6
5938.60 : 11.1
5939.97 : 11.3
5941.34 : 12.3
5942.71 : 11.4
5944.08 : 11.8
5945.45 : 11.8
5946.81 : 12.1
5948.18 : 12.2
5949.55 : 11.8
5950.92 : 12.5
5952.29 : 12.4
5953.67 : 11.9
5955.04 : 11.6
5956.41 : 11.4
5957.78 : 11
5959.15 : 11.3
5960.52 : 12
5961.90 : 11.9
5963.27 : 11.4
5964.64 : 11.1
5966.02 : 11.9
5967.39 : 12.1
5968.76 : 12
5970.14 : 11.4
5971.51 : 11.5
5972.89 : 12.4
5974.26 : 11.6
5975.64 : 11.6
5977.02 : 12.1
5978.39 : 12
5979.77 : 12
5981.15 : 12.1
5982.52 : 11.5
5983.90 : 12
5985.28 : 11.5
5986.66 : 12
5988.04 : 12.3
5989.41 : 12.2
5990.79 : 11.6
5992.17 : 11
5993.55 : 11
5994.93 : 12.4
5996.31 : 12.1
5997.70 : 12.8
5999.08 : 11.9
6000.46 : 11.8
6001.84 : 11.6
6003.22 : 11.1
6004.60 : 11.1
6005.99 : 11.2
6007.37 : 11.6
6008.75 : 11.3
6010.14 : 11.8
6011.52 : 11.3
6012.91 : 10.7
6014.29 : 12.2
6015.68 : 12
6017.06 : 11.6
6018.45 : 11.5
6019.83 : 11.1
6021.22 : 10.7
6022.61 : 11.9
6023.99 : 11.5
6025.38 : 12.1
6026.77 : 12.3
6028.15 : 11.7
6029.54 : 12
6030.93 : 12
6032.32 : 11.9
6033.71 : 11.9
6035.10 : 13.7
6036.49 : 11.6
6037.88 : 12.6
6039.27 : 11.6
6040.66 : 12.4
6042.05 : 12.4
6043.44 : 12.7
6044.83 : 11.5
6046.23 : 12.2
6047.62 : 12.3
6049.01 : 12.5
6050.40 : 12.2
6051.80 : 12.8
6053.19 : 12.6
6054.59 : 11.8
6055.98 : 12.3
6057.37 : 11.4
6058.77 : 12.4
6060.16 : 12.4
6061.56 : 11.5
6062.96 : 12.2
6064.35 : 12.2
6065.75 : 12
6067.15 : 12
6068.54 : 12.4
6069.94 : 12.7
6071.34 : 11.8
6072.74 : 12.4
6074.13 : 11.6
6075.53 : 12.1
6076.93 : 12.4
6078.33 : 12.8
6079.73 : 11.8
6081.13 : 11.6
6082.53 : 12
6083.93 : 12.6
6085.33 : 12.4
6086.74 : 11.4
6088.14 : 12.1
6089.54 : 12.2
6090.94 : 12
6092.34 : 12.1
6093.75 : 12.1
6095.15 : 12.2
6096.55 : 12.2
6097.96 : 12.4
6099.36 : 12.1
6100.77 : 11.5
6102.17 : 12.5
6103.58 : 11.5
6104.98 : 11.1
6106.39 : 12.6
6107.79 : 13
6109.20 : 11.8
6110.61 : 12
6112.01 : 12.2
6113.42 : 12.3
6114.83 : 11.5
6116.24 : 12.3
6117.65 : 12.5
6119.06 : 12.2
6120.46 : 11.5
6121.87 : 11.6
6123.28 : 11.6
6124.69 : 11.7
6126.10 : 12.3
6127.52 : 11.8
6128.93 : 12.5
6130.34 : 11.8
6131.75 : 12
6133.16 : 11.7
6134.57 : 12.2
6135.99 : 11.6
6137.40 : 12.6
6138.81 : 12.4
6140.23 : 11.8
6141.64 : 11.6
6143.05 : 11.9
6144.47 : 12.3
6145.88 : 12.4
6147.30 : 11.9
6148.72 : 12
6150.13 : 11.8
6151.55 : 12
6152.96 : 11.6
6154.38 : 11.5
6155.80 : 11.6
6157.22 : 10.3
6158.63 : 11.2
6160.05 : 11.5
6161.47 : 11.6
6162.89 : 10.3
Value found 11.7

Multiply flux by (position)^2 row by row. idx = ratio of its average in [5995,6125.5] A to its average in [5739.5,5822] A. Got 1.09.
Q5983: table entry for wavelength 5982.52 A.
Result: 11.5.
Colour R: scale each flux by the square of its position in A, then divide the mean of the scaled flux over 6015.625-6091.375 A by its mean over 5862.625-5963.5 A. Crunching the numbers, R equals 1.1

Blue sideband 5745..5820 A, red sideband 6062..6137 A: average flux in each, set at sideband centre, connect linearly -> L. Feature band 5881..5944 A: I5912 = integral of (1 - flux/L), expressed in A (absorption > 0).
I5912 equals 6.7 A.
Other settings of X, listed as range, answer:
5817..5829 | 12.3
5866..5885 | 11.5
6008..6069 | 12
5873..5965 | 11.1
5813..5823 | 12.5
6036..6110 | 12.1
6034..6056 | 12.3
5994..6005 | 11.9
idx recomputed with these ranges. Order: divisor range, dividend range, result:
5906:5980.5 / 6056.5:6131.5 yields 1.09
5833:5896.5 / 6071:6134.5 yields 1.14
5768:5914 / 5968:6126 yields 1.10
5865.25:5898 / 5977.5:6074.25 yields 1.18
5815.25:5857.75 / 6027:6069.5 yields 1.07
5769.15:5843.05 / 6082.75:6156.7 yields 1.10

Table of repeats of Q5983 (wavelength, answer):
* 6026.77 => 12.3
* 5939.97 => 11.3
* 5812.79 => 12.5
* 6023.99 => 11.5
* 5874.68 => 12.8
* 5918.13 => 12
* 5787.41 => 11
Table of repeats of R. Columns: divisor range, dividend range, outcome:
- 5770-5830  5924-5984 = 1.02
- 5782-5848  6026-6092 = 1.08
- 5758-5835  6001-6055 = 1.06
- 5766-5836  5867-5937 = 0.93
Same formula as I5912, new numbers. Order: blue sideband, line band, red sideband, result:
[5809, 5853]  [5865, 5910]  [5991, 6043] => 5.7 A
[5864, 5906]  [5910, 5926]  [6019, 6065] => -0.8 A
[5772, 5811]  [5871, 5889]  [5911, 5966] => 1.3 A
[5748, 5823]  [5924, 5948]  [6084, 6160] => 0.7 A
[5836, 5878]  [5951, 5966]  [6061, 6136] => 0.5 A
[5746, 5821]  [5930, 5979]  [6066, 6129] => 1.4 A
